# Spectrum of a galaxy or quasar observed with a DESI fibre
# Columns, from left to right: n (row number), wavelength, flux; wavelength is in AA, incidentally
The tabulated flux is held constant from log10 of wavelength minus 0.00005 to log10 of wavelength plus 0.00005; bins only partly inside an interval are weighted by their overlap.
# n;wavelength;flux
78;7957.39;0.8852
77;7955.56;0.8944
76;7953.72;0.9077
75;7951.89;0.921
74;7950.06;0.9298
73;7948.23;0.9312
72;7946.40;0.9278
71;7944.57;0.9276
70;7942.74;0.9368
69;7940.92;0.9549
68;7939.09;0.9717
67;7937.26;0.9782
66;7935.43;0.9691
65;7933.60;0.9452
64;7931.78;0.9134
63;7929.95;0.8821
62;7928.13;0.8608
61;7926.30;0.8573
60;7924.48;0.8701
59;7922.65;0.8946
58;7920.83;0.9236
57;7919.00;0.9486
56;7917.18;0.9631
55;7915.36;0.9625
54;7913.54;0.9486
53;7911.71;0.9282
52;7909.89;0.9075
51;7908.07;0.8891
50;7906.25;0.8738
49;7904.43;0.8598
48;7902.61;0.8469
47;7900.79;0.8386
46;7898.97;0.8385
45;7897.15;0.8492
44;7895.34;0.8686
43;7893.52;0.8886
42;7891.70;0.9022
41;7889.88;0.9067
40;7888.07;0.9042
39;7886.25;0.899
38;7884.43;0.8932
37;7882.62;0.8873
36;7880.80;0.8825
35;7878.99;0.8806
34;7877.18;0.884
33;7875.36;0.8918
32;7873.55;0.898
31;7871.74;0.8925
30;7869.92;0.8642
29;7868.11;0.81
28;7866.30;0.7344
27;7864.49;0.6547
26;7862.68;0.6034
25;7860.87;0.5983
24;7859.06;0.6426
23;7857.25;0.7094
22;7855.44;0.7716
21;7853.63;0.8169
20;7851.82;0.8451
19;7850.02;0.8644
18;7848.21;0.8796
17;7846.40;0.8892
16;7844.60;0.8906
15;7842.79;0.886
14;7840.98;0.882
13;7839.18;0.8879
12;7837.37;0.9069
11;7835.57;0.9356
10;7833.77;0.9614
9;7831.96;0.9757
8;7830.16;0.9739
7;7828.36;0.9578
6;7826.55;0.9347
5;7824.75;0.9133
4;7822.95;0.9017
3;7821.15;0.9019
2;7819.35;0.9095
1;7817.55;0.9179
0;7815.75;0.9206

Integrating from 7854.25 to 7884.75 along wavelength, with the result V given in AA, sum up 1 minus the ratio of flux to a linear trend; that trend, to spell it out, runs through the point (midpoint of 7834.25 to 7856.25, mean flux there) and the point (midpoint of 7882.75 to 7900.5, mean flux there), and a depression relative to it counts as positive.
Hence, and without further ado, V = 3.0 AA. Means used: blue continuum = 0.874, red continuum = 0.882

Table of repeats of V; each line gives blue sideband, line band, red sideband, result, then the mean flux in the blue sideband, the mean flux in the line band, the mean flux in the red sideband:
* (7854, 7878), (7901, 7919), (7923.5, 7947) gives -0.9 AA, 0.766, 0.908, 0.923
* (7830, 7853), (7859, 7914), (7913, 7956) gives 4.1 AA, 0.903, 0.846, 0.926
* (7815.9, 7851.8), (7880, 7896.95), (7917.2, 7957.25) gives 0.5 AA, 0.913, 0.891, 0.921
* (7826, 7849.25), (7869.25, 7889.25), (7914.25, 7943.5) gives 0.7 AA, 0.919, 0.889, 0.927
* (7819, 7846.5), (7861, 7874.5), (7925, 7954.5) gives 2.2 AA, 0.92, 0.77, 0.926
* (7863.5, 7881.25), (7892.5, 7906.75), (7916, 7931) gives 0.2 AA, 0.837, 0.858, 0.901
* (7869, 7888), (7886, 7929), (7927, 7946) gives 0.8 AA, 0.888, 0.893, 0.933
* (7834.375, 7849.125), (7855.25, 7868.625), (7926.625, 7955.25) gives 3.3 AA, 0.896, 0.683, 0.928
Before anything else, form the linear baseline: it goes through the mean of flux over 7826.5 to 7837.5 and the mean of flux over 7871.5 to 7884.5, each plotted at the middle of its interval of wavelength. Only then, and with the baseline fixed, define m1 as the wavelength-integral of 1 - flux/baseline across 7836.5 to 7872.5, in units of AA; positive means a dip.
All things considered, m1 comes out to 4.7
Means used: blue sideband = 0.954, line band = 0.801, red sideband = 0.889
